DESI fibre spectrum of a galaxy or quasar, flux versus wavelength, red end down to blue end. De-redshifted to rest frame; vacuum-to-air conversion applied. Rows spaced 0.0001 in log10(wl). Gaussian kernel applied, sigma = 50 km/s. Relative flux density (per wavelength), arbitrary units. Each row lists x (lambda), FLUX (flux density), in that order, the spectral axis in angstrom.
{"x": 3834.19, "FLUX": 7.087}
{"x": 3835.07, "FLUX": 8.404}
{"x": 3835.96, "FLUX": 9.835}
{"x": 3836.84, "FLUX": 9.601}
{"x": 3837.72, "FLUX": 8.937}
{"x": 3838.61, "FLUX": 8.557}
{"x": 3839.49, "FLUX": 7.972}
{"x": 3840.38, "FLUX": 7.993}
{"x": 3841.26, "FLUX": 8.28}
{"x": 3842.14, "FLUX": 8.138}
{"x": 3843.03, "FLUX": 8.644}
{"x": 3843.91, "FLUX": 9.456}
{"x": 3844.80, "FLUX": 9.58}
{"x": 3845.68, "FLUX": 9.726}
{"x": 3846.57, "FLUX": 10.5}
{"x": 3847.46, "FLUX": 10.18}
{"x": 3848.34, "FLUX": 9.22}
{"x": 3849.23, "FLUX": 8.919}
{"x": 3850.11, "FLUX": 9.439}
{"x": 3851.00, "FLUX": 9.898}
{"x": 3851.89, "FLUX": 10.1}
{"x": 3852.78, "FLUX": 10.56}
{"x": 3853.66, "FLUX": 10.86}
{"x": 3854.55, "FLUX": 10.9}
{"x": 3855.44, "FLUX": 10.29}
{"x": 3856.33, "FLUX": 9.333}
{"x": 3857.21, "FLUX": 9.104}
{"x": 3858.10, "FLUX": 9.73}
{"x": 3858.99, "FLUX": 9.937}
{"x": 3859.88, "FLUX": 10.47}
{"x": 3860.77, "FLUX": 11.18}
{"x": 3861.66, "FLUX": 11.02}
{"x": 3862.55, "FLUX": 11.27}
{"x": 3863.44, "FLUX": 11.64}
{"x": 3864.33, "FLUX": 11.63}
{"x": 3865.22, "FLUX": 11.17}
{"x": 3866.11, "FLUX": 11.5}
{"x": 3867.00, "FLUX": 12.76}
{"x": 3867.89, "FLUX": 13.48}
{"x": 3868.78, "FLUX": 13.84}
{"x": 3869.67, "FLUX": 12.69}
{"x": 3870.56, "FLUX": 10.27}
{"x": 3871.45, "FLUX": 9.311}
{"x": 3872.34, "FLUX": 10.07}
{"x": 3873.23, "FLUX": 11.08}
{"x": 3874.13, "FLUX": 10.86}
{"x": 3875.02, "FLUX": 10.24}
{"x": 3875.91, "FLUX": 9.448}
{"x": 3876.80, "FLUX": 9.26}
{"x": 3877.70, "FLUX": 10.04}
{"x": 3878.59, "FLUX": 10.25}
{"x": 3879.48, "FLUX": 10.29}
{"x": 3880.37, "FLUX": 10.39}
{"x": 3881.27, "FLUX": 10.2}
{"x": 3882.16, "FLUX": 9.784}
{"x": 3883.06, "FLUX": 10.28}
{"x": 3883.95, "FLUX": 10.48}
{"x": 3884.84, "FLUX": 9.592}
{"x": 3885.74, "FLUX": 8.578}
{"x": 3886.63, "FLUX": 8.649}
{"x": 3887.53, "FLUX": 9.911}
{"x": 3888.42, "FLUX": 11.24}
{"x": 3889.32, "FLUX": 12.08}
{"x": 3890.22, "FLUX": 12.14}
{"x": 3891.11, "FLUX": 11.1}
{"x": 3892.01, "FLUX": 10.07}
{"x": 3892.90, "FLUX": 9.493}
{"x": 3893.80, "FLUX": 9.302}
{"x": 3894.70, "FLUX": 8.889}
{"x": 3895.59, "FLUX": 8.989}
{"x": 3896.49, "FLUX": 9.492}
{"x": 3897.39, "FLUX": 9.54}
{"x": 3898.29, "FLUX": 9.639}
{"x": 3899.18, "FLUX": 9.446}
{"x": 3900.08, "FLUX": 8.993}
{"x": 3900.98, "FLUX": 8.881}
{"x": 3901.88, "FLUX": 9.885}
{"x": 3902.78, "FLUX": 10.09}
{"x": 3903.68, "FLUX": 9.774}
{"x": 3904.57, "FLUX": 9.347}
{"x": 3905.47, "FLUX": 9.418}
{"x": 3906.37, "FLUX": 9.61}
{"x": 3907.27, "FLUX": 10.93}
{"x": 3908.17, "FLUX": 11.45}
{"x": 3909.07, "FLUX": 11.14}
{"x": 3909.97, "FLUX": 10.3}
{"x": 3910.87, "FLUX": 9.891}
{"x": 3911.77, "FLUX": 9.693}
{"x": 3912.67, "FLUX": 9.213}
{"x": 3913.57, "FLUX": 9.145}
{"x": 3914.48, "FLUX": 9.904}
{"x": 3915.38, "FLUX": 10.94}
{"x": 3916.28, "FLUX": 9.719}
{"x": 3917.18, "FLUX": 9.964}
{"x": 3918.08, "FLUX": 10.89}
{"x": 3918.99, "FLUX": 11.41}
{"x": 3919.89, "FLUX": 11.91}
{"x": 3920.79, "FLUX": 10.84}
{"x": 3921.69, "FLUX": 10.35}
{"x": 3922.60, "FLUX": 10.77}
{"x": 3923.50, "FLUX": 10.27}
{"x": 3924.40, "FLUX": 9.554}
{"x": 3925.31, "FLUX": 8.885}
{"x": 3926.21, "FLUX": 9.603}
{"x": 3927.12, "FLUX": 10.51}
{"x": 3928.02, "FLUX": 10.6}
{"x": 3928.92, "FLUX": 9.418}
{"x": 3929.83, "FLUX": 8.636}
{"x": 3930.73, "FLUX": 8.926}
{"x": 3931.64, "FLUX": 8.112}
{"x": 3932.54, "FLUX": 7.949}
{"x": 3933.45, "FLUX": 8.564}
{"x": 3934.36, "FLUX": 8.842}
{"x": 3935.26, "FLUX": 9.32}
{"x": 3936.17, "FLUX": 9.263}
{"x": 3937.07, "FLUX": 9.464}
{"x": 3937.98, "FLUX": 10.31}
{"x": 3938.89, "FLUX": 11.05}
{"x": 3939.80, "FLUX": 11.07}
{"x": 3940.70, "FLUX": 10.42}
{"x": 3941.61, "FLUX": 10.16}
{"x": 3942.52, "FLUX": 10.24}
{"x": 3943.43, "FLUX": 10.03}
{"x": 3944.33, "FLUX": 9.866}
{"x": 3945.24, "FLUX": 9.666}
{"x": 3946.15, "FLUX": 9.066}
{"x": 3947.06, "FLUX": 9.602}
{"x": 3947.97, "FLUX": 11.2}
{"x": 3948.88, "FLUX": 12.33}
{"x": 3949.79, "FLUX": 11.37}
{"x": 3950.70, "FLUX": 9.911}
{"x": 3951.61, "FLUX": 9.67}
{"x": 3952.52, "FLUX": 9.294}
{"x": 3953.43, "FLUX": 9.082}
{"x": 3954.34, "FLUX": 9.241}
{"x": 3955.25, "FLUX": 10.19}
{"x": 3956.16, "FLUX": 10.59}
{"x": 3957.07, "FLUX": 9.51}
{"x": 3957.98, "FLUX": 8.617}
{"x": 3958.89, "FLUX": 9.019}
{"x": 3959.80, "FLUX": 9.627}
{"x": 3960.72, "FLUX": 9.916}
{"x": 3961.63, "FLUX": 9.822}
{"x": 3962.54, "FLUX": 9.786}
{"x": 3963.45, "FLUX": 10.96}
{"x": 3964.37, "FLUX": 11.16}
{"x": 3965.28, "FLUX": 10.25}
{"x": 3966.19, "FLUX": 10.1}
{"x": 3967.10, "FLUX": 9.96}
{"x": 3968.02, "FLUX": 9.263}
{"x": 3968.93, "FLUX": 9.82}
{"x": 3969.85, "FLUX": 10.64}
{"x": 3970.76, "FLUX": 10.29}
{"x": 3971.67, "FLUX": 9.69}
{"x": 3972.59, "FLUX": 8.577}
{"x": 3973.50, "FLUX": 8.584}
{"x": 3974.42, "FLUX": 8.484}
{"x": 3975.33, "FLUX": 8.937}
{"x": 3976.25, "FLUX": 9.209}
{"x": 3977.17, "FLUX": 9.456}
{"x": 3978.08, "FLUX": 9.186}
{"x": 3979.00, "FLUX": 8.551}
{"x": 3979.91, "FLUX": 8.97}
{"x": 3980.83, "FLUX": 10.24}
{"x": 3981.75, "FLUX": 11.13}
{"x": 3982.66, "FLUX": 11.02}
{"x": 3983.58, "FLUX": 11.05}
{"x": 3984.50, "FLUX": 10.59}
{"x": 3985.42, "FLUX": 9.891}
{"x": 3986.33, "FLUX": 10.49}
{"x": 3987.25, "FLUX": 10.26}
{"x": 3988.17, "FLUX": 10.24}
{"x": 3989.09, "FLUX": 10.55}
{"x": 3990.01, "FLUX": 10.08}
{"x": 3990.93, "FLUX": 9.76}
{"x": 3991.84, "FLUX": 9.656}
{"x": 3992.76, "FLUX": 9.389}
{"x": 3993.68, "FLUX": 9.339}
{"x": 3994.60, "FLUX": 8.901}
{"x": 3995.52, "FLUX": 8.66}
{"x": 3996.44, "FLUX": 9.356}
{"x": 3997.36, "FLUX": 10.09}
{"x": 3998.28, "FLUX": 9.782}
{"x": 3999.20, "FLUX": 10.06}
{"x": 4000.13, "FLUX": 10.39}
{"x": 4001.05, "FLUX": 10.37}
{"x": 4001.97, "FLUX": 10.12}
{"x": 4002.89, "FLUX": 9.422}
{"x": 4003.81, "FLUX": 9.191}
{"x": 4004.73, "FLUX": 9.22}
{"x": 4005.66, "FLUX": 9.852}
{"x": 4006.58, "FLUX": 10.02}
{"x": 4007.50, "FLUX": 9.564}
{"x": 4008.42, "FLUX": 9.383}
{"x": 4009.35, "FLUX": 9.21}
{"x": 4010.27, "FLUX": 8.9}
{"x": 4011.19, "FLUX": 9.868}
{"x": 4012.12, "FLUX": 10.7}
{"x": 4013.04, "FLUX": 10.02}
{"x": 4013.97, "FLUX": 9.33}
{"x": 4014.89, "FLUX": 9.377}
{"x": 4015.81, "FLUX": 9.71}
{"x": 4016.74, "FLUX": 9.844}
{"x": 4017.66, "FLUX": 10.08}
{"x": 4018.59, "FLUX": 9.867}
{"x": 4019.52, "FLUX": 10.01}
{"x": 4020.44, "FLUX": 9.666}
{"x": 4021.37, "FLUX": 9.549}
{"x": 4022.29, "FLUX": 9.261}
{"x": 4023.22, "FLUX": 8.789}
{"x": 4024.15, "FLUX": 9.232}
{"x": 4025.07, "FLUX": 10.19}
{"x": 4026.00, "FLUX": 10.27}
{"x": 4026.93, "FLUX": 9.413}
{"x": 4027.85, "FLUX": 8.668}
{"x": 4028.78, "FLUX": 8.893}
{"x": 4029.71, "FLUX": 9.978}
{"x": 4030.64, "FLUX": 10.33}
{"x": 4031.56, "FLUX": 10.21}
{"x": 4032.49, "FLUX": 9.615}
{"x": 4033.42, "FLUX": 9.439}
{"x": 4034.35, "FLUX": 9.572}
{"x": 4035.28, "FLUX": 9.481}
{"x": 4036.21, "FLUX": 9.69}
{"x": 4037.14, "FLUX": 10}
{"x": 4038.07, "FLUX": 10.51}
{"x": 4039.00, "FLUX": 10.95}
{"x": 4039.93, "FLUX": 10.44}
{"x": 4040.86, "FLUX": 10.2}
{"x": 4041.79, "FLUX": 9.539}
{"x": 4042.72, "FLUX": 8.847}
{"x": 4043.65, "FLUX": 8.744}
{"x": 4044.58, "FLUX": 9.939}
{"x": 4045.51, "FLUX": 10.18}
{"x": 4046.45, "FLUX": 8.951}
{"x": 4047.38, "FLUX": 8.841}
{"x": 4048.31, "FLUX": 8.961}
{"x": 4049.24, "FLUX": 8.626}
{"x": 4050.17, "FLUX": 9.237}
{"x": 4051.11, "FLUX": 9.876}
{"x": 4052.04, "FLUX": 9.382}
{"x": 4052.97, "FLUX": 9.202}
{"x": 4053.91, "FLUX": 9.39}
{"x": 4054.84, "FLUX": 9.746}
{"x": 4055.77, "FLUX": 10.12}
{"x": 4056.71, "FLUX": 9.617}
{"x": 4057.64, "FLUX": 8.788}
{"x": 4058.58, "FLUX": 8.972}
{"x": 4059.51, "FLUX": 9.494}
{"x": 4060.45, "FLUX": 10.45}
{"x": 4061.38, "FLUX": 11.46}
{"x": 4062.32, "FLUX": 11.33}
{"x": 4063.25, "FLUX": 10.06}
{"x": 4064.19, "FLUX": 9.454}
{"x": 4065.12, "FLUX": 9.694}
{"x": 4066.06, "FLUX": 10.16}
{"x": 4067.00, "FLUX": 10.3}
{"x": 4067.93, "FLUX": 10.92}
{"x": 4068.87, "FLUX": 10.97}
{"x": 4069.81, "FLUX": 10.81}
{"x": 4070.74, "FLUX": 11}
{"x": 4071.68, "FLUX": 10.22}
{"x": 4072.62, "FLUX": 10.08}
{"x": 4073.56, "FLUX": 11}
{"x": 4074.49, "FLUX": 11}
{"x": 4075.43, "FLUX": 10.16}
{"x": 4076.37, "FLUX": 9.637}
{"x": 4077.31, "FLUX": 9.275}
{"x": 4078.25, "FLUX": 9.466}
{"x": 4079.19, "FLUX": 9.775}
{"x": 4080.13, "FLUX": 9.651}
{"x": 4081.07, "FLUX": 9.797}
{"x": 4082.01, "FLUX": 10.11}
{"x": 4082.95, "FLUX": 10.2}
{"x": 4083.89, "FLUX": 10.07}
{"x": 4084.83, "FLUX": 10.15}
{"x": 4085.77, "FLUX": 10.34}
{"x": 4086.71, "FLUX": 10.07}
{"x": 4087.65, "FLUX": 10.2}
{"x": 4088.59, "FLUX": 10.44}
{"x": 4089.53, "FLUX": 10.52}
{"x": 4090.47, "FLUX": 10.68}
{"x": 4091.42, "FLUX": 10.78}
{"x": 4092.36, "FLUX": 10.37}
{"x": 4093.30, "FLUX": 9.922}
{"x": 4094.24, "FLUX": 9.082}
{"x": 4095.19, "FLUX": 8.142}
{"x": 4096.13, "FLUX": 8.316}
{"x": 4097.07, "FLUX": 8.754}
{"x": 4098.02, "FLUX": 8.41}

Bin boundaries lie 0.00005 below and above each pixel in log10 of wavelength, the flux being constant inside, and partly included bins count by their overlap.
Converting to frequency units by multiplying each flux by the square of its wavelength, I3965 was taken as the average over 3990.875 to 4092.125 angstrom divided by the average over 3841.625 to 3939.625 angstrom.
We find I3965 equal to 1.0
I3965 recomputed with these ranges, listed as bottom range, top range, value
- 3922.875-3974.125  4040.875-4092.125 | 1.08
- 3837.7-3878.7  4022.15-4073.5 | 1.06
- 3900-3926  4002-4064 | 1.01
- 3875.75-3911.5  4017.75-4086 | 1.07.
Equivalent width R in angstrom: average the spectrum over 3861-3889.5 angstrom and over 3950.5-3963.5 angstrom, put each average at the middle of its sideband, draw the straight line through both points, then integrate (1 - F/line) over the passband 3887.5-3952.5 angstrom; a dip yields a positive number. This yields 0.9 angstrom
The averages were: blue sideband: 10.7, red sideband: 9.64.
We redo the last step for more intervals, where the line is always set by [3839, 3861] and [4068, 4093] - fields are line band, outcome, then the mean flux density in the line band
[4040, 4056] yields 1.2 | 9.42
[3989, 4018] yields 1.1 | 9.68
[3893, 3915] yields 0.1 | 9.71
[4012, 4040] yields 1.0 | 9.76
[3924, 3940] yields 0.7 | 9.42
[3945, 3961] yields 0.0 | 9.88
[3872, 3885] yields -0.6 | 10.2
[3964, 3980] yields 0.7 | 9.51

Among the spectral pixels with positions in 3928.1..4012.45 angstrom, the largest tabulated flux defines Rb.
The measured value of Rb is 12.33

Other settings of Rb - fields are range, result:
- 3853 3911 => 13.84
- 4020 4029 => 10.27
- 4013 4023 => 10.08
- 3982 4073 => 11.46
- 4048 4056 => 10.12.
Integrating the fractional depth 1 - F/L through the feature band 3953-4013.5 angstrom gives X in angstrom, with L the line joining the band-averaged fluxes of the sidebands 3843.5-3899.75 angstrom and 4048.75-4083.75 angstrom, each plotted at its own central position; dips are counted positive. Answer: 2.2 angstrom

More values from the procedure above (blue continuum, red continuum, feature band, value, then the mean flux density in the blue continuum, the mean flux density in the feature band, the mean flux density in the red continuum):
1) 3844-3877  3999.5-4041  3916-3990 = 1.4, 10.6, 9.9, 9.75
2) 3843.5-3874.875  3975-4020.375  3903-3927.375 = 0.2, 10.6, 10.2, 9.78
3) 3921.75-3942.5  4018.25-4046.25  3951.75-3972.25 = -0.4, 9.65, 9.85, 9.71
